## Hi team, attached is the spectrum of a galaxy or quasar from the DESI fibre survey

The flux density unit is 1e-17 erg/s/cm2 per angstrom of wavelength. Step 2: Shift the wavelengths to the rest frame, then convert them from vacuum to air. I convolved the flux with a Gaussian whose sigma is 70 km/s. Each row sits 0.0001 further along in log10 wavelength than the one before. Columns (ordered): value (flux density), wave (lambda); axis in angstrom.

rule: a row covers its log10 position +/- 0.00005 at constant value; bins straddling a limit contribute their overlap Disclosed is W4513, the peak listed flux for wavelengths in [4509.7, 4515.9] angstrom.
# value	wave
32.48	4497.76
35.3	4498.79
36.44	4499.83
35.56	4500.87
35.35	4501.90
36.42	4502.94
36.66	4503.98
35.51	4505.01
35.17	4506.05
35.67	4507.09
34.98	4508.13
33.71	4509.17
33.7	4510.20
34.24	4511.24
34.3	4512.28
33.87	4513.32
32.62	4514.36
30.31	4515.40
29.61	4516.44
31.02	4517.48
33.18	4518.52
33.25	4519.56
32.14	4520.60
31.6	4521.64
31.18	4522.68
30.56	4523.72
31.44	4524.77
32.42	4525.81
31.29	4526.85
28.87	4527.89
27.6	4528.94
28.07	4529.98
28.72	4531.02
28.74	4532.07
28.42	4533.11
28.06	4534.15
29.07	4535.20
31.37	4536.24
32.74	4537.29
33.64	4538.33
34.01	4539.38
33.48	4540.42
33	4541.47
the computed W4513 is 34.3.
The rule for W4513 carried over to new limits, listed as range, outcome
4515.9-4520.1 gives 33.25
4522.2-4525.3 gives 31.44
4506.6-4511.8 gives 35.67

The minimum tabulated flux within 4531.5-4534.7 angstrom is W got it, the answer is 28.06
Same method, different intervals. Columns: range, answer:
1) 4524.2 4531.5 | 27.6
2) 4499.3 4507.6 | 35.17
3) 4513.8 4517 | 29.61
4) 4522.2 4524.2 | 30.56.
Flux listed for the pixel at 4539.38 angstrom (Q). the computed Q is 34.01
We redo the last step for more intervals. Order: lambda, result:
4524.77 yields 31.44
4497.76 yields 32.48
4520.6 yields 32.14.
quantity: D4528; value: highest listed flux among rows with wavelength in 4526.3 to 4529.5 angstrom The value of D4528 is 31.29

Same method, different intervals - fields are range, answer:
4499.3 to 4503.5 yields 36.44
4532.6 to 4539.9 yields 34.01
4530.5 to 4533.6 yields 28.74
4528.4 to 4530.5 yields 28.07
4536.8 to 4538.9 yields 33.64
